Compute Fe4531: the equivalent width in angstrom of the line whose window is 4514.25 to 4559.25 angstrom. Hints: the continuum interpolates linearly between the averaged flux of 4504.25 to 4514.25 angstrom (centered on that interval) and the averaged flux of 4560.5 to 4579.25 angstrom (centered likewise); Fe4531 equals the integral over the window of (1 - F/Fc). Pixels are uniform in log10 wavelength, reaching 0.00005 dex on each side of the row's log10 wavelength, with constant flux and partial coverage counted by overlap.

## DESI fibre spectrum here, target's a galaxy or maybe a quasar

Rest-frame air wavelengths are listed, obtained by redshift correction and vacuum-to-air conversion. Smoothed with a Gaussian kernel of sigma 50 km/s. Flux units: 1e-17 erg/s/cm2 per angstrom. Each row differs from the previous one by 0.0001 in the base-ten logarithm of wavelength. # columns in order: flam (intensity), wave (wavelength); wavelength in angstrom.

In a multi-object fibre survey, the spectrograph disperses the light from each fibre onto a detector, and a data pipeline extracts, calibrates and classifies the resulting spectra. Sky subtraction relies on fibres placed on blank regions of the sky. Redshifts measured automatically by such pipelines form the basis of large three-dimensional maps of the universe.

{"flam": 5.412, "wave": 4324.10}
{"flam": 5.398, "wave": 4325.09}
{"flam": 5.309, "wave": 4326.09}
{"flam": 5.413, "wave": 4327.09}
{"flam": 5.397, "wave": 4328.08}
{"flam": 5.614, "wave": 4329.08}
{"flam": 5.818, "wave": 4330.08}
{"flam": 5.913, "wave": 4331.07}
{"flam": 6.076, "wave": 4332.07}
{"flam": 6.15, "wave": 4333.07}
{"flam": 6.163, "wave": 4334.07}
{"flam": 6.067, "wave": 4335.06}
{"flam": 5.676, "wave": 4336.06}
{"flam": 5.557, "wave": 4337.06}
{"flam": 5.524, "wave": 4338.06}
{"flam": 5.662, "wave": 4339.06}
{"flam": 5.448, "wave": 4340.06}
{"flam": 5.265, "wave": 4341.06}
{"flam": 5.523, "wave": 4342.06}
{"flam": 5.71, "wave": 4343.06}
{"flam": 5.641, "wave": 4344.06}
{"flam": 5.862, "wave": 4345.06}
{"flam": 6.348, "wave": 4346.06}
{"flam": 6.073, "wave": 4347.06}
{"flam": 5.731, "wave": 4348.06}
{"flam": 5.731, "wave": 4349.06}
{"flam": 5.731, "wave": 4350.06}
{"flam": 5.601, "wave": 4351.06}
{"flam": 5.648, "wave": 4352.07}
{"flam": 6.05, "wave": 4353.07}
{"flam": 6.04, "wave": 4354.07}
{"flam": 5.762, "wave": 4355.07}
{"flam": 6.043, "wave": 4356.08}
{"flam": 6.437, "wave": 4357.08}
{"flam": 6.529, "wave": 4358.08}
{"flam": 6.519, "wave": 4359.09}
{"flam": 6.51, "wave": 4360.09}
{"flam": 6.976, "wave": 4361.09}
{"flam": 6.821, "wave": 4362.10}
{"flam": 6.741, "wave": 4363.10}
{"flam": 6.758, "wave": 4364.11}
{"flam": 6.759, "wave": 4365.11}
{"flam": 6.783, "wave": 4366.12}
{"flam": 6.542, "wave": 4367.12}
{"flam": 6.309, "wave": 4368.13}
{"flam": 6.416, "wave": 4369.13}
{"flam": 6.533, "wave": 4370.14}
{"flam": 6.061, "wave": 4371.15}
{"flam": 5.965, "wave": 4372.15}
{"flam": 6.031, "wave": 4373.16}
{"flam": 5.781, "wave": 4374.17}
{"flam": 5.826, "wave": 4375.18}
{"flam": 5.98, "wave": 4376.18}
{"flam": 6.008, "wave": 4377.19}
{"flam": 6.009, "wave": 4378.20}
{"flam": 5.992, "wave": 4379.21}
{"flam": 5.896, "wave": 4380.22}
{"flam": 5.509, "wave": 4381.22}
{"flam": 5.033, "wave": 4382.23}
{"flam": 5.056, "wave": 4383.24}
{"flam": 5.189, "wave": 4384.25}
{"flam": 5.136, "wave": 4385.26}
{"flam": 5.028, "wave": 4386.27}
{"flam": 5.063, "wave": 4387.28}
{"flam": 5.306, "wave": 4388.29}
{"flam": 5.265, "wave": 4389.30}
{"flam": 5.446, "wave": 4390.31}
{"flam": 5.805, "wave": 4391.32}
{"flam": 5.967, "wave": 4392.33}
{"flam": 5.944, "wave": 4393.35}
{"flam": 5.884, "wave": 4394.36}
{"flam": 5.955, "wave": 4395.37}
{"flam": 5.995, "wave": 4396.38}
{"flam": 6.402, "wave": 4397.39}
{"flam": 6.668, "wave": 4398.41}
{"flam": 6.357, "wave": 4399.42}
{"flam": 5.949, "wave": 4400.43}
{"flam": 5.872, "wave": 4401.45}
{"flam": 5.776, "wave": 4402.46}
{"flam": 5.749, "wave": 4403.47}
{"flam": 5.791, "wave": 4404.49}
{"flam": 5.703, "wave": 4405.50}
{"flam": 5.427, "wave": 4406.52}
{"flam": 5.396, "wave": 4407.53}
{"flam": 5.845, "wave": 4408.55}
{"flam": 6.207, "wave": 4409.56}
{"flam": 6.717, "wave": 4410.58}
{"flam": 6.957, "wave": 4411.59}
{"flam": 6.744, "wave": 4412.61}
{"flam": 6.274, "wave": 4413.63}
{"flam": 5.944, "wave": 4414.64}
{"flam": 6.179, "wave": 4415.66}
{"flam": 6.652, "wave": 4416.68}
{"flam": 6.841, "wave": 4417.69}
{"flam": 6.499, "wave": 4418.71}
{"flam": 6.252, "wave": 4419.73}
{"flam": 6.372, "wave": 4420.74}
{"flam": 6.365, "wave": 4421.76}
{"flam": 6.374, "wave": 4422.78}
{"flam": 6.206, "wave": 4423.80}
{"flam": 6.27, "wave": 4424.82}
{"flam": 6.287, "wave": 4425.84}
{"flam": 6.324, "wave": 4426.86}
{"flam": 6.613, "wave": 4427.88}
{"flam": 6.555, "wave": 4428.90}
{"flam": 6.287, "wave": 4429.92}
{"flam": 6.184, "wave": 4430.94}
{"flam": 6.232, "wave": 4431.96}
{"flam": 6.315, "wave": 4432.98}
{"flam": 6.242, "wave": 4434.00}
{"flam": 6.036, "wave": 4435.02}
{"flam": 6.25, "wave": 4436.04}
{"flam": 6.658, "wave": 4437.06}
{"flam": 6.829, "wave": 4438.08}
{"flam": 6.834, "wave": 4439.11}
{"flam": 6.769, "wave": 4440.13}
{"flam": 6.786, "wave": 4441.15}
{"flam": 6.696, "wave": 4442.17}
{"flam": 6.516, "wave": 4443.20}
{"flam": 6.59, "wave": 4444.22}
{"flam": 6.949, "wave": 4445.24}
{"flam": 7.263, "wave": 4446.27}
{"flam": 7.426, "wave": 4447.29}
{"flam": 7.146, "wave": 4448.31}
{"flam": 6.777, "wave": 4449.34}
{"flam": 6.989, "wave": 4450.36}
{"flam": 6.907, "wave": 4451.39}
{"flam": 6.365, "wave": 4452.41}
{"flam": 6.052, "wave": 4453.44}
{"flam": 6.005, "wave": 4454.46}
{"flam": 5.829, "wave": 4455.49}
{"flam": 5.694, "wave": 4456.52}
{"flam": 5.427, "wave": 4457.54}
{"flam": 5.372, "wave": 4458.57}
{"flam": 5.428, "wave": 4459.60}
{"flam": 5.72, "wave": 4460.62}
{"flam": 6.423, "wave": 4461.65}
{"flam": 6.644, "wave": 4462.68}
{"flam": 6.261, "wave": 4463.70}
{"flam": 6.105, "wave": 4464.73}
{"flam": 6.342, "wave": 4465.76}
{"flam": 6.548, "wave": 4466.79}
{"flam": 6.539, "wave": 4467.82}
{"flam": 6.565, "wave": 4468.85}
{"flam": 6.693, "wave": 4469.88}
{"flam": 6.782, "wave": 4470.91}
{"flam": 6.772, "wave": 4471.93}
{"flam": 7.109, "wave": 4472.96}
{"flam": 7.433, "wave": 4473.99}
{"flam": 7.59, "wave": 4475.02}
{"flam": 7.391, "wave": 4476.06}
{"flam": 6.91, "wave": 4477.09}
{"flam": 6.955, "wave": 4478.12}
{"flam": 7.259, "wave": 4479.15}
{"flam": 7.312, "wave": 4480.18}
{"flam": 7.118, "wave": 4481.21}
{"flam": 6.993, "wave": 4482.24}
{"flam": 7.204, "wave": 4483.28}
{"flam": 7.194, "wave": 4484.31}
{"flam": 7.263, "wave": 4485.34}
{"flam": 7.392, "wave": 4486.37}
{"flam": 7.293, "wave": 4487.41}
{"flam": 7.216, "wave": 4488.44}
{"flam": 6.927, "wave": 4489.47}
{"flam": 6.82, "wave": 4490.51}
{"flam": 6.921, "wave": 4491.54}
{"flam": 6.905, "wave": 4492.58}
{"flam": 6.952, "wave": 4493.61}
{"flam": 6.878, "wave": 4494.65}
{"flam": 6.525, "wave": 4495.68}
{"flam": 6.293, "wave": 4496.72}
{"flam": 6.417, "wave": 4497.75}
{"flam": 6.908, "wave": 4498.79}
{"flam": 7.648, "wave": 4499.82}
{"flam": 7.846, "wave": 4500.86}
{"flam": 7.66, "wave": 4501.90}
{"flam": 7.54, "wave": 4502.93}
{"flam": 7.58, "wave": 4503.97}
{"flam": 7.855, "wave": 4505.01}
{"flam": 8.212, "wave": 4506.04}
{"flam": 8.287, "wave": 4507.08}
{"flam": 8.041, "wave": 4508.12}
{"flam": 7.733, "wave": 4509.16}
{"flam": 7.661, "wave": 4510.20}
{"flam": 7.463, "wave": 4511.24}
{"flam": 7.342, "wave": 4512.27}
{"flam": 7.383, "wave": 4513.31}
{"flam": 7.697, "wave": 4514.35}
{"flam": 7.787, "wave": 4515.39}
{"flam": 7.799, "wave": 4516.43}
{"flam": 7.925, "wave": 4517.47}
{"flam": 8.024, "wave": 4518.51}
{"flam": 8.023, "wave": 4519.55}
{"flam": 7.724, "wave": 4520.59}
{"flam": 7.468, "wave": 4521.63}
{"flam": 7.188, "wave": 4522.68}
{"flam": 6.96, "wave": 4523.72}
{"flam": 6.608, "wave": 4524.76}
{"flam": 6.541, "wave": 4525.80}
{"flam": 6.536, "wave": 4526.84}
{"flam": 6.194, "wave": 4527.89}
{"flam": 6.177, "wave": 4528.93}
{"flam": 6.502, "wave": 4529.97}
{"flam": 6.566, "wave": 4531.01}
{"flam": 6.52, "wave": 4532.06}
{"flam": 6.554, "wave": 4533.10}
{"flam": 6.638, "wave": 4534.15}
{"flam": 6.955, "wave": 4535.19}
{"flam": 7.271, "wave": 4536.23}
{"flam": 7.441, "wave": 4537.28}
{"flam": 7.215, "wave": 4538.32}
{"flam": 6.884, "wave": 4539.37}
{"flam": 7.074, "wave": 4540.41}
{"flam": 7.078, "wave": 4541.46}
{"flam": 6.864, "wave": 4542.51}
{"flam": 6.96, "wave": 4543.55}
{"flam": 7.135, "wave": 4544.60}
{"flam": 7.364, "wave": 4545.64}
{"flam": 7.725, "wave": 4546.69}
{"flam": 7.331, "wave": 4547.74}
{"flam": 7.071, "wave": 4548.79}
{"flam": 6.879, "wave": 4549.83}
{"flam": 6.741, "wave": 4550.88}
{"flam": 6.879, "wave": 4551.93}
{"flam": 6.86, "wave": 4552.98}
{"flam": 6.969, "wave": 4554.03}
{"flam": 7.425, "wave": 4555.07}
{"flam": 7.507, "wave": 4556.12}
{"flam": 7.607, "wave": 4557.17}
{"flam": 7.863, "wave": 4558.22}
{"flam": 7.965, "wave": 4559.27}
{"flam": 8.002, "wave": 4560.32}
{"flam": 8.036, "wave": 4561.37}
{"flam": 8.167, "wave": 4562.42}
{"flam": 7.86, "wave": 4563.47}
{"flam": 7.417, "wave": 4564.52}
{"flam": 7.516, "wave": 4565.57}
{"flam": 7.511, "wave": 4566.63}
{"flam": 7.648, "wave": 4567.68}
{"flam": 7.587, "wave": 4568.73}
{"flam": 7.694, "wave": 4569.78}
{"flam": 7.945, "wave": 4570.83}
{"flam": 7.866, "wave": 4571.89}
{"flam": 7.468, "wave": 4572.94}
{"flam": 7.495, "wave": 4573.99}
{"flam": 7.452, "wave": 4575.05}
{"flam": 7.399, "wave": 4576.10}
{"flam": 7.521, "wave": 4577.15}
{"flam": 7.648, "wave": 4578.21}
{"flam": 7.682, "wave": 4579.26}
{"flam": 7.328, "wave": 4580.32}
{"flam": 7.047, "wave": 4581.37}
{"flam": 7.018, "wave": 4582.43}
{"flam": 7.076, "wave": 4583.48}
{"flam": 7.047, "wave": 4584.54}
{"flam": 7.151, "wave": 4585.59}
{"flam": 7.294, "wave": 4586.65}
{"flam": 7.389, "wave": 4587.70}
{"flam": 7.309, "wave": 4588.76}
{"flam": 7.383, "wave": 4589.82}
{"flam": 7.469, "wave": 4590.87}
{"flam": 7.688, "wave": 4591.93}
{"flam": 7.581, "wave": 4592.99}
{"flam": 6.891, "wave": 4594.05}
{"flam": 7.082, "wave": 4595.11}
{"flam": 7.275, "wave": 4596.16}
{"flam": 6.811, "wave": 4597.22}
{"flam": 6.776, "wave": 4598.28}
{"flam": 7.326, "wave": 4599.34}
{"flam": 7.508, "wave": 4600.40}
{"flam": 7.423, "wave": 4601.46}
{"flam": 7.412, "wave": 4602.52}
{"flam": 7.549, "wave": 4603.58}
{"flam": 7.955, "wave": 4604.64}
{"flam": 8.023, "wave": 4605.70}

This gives 3.4 angstrom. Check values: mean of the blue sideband 7.77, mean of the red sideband 7.67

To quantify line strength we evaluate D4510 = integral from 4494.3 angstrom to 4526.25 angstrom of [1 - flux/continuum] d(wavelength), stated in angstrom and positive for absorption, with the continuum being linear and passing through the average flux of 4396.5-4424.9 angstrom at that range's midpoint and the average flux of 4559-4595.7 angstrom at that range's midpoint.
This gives -2.2 angstrom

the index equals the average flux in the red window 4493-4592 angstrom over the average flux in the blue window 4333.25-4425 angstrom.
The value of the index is 1.22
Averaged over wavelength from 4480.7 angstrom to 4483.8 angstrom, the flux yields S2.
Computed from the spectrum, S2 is 7.1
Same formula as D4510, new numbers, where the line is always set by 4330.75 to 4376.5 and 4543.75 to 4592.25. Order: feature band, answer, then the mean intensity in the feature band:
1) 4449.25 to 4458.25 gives 0.71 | 6.18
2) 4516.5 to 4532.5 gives 0.31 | 7.02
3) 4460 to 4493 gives -0.15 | 6.89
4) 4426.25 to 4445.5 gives 0.28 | 6.5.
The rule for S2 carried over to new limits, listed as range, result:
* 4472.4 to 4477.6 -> 7.27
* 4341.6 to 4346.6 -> 5.82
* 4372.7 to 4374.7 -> 5.89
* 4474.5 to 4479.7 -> 7.22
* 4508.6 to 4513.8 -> 7.53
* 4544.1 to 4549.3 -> 7.32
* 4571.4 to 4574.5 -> 7.62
